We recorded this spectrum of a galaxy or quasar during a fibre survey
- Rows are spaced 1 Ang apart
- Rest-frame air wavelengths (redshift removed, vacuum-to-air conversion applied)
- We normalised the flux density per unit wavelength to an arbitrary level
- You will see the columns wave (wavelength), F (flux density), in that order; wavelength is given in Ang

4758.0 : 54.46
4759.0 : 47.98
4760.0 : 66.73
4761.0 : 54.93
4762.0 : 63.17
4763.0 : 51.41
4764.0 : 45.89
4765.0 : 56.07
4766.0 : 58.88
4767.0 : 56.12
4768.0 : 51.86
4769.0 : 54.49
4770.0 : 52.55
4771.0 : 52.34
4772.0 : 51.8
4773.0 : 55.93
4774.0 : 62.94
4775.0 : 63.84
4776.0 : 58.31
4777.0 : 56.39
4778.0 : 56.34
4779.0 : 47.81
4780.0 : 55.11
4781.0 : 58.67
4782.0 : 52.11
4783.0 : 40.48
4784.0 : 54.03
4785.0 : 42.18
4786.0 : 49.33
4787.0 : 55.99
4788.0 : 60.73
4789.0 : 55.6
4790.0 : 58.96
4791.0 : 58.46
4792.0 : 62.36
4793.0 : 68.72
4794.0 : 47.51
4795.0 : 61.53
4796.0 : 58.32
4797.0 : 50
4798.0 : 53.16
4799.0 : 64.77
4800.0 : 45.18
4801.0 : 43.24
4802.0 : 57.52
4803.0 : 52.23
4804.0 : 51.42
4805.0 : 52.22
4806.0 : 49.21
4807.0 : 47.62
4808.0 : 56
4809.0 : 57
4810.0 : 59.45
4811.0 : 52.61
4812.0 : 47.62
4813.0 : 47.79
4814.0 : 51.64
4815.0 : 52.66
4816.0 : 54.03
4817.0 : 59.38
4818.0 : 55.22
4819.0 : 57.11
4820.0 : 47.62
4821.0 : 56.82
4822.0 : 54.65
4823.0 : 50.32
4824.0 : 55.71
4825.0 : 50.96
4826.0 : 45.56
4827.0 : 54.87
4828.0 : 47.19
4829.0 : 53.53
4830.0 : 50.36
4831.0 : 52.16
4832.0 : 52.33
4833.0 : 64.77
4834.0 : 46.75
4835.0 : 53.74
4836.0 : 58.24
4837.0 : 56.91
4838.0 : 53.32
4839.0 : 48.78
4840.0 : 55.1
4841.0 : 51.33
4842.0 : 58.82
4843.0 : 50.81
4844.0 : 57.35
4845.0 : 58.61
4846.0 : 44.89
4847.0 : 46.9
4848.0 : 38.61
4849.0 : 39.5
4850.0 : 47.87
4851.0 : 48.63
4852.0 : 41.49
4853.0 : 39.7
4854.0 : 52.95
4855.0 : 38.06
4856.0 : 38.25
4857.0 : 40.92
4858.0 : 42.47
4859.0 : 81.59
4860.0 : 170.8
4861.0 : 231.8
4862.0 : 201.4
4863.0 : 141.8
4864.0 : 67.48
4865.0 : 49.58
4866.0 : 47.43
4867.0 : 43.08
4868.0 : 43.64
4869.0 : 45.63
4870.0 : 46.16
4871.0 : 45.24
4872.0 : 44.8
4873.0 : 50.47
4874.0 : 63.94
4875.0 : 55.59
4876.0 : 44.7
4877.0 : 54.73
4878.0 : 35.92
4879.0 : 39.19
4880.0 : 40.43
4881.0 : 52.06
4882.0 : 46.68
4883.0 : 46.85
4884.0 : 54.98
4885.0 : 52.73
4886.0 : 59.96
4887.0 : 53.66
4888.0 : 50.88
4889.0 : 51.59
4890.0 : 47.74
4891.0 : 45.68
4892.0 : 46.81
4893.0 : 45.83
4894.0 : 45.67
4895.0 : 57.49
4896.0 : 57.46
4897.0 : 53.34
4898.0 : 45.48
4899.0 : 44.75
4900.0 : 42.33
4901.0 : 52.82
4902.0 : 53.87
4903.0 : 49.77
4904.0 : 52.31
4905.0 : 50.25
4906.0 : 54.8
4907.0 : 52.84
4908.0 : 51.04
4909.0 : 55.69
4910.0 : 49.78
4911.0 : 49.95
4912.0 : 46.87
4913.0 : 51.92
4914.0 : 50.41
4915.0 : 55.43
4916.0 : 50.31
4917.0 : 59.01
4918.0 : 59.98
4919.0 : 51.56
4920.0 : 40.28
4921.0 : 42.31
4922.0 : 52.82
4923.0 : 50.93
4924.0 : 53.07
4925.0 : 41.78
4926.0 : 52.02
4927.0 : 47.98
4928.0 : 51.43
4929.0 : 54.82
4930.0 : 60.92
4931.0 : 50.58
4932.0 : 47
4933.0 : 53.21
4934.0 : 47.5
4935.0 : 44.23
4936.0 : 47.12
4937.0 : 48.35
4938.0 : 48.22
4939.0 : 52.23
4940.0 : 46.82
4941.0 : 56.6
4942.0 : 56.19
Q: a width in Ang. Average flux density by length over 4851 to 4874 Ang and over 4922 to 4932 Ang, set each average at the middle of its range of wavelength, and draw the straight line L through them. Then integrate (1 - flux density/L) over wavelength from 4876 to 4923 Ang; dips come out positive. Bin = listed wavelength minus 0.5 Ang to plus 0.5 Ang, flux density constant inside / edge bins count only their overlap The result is 7.6 Ang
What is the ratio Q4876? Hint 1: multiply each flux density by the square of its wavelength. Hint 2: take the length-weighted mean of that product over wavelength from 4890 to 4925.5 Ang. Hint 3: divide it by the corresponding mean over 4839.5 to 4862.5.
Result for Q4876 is 0.75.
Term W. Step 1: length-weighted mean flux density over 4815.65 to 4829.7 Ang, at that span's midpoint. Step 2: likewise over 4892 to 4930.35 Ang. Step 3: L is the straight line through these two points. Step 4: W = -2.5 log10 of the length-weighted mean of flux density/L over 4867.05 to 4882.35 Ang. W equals 0.10 mag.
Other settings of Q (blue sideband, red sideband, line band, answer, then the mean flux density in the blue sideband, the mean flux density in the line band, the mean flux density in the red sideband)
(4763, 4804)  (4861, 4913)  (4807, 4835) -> 1.1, 54.6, 53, 56.3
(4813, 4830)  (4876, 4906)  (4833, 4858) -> 1.3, 52.7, 48.8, 49.4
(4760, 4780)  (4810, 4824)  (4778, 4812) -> 0.3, 55.6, 53.9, 53.2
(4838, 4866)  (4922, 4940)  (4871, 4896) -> 4.8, 69.1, 49.6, 50.1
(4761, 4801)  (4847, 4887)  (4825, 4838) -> 1.3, 55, 53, 61.9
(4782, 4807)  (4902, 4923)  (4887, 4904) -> 0.7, 53.7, 49.7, 51.4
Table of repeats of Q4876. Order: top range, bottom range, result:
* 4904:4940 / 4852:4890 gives 0.82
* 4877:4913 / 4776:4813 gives 0.96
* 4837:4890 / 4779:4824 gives 1.14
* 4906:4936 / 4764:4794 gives 0.98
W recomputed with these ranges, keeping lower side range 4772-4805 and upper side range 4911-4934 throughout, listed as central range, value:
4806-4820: 0.02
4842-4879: -0.20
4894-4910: 0.00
